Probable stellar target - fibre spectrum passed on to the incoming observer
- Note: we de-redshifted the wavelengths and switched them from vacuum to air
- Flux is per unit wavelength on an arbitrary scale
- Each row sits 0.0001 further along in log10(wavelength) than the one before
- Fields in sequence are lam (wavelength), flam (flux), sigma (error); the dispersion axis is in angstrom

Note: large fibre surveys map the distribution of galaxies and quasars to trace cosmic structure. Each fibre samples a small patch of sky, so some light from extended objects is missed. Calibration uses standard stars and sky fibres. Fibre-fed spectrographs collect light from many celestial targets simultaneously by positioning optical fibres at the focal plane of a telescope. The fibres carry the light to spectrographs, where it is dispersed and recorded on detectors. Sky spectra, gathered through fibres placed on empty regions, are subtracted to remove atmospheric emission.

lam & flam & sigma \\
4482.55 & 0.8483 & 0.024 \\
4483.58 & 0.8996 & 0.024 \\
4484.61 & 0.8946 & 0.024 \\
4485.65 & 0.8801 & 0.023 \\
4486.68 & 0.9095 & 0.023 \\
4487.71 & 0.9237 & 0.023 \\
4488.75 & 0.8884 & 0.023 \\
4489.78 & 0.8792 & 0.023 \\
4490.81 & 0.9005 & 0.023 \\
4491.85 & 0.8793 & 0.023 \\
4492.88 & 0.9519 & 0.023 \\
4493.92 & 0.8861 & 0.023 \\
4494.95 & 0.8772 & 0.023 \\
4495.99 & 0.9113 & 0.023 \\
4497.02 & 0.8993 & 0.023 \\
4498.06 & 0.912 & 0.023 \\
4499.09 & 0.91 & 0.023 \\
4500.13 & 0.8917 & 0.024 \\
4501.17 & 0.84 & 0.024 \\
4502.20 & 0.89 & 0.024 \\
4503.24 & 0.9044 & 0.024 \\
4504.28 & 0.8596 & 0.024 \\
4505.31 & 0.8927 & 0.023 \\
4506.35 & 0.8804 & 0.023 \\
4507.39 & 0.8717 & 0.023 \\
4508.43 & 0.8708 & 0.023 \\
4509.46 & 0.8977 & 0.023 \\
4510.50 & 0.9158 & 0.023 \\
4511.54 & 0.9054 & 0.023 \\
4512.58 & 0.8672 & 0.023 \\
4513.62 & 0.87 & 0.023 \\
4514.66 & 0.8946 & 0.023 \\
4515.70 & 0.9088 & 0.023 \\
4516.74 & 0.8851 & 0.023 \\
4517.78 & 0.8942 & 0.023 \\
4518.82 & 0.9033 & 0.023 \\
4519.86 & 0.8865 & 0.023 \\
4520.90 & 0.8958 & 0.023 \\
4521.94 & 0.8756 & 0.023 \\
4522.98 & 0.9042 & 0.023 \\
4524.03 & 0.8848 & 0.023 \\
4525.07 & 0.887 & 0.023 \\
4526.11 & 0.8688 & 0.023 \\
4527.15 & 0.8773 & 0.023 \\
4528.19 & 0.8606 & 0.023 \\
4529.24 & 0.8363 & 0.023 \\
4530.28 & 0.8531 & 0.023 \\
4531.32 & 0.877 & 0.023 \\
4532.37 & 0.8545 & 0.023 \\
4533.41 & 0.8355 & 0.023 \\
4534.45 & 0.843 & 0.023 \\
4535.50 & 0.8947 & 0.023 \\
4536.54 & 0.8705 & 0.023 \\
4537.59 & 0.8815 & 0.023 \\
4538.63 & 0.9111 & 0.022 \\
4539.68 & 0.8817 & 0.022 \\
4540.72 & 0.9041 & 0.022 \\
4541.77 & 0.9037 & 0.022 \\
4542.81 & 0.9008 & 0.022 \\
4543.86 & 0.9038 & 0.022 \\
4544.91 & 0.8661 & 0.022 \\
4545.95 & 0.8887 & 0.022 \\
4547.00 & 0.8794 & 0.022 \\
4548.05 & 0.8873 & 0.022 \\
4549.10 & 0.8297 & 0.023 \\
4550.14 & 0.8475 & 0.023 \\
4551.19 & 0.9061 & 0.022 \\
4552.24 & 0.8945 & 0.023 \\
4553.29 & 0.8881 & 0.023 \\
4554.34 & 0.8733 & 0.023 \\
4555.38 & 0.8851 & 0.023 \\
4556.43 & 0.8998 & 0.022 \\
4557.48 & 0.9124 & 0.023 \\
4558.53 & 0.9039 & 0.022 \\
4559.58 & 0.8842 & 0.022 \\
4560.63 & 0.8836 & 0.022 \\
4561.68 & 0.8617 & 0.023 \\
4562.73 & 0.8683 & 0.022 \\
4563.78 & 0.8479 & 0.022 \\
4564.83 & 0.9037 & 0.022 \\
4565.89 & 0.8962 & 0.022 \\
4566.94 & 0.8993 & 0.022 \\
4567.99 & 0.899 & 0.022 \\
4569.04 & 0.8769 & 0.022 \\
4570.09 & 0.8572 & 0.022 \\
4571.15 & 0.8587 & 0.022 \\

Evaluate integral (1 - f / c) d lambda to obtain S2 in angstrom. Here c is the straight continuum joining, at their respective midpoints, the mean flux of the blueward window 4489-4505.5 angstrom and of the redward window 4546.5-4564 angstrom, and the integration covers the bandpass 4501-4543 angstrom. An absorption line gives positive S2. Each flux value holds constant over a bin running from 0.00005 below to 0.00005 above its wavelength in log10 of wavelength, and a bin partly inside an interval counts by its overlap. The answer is 0.3 angstrom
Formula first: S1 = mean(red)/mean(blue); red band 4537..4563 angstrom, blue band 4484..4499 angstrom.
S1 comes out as 1.0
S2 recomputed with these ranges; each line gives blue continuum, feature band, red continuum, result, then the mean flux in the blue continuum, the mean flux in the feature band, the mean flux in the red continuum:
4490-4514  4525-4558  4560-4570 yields 0.24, 0.891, 0.878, 0.881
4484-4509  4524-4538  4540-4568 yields 0.36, 0.892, 0.865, 0.886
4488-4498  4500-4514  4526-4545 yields 0.12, 0.898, 0.883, 0.875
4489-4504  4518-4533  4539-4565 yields 0.22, 0.895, 0.876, 0.884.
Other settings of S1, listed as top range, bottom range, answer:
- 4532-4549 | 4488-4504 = 0.98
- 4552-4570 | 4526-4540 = 1.02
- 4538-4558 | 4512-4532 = 1.01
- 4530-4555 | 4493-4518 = 0.99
